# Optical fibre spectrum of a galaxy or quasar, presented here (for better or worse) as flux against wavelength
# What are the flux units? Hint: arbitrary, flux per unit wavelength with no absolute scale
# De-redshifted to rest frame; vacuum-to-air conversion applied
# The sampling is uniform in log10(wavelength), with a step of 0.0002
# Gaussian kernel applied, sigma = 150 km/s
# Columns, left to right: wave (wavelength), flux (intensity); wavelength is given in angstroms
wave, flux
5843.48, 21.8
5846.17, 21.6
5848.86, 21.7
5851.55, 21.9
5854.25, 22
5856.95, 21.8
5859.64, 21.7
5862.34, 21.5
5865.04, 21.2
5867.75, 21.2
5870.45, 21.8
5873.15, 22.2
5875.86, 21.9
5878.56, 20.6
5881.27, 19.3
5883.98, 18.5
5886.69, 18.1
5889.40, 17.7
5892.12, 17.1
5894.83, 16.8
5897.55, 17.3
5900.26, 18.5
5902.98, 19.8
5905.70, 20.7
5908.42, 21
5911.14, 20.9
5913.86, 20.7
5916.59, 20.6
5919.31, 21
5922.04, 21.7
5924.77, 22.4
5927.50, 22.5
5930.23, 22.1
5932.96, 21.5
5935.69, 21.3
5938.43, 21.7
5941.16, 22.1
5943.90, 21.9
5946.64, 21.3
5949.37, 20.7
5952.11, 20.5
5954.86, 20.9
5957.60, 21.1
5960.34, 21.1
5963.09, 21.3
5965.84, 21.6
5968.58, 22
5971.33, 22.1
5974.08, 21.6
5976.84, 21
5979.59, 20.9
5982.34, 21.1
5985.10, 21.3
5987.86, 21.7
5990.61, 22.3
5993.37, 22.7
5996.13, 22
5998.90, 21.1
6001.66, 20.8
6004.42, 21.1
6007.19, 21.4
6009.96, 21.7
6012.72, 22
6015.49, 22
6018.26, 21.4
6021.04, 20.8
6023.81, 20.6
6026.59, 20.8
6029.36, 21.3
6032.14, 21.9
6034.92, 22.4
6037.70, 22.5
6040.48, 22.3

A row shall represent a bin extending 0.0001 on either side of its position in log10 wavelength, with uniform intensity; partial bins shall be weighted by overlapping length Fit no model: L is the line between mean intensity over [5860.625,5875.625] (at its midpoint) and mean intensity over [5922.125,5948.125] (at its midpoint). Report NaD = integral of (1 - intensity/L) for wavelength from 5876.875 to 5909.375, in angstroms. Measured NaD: 4.4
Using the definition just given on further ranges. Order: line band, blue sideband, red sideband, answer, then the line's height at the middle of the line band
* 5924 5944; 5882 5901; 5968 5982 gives -2.3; 19.6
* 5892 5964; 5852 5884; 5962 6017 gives 2.3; 21.4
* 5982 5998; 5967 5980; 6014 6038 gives -0.2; 21.5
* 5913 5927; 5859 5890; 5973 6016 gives -0.3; 20.9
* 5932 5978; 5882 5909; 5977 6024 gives -2.8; 20.2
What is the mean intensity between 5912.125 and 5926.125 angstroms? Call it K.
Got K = 21.3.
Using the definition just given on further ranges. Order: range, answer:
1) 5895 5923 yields 20.1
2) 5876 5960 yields 20.4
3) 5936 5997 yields 21.5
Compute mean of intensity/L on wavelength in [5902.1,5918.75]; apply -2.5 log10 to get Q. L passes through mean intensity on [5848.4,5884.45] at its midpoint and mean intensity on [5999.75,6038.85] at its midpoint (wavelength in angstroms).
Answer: 0.04 mag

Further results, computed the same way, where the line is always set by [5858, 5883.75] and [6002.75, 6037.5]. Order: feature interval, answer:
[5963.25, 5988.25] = -0.004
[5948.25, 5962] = 0.024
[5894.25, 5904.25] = 0.167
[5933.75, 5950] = -0.012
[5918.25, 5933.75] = -0.031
